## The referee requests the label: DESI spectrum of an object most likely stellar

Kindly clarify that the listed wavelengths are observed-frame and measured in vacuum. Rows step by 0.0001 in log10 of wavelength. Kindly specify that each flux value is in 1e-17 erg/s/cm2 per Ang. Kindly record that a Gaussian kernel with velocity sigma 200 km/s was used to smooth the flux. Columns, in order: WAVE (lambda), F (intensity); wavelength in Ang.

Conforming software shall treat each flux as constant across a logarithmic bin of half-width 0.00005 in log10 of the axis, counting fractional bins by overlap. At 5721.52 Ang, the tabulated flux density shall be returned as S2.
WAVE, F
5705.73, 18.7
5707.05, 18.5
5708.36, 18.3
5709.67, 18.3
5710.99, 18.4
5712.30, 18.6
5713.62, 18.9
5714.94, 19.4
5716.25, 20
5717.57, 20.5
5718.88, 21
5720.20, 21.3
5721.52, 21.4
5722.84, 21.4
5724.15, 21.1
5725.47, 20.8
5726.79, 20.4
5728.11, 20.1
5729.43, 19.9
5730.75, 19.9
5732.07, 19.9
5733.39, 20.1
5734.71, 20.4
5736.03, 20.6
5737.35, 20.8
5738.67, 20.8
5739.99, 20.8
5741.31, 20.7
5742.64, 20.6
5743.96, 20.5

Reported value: 21.4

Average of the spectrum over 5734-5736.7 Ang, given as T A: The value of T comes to 20.5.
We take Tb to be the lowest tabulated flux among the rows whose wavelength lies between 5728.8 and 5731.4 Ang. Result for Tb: 19.9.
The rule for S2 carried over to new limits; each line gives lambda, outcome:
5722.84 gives 21.4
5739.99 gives 20.8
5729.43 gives 19.9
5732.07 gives 19.9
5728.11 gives 20.1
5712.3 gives 18.6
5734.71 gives 20.4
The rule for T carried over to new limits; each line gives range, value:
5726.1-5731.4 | 20.1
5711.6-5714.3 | 18.7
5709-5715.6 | 18.7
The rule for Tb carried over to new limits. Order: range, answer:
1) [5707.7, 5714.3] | 18.3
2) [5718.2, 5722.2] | 21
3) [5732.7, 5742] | 20.1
